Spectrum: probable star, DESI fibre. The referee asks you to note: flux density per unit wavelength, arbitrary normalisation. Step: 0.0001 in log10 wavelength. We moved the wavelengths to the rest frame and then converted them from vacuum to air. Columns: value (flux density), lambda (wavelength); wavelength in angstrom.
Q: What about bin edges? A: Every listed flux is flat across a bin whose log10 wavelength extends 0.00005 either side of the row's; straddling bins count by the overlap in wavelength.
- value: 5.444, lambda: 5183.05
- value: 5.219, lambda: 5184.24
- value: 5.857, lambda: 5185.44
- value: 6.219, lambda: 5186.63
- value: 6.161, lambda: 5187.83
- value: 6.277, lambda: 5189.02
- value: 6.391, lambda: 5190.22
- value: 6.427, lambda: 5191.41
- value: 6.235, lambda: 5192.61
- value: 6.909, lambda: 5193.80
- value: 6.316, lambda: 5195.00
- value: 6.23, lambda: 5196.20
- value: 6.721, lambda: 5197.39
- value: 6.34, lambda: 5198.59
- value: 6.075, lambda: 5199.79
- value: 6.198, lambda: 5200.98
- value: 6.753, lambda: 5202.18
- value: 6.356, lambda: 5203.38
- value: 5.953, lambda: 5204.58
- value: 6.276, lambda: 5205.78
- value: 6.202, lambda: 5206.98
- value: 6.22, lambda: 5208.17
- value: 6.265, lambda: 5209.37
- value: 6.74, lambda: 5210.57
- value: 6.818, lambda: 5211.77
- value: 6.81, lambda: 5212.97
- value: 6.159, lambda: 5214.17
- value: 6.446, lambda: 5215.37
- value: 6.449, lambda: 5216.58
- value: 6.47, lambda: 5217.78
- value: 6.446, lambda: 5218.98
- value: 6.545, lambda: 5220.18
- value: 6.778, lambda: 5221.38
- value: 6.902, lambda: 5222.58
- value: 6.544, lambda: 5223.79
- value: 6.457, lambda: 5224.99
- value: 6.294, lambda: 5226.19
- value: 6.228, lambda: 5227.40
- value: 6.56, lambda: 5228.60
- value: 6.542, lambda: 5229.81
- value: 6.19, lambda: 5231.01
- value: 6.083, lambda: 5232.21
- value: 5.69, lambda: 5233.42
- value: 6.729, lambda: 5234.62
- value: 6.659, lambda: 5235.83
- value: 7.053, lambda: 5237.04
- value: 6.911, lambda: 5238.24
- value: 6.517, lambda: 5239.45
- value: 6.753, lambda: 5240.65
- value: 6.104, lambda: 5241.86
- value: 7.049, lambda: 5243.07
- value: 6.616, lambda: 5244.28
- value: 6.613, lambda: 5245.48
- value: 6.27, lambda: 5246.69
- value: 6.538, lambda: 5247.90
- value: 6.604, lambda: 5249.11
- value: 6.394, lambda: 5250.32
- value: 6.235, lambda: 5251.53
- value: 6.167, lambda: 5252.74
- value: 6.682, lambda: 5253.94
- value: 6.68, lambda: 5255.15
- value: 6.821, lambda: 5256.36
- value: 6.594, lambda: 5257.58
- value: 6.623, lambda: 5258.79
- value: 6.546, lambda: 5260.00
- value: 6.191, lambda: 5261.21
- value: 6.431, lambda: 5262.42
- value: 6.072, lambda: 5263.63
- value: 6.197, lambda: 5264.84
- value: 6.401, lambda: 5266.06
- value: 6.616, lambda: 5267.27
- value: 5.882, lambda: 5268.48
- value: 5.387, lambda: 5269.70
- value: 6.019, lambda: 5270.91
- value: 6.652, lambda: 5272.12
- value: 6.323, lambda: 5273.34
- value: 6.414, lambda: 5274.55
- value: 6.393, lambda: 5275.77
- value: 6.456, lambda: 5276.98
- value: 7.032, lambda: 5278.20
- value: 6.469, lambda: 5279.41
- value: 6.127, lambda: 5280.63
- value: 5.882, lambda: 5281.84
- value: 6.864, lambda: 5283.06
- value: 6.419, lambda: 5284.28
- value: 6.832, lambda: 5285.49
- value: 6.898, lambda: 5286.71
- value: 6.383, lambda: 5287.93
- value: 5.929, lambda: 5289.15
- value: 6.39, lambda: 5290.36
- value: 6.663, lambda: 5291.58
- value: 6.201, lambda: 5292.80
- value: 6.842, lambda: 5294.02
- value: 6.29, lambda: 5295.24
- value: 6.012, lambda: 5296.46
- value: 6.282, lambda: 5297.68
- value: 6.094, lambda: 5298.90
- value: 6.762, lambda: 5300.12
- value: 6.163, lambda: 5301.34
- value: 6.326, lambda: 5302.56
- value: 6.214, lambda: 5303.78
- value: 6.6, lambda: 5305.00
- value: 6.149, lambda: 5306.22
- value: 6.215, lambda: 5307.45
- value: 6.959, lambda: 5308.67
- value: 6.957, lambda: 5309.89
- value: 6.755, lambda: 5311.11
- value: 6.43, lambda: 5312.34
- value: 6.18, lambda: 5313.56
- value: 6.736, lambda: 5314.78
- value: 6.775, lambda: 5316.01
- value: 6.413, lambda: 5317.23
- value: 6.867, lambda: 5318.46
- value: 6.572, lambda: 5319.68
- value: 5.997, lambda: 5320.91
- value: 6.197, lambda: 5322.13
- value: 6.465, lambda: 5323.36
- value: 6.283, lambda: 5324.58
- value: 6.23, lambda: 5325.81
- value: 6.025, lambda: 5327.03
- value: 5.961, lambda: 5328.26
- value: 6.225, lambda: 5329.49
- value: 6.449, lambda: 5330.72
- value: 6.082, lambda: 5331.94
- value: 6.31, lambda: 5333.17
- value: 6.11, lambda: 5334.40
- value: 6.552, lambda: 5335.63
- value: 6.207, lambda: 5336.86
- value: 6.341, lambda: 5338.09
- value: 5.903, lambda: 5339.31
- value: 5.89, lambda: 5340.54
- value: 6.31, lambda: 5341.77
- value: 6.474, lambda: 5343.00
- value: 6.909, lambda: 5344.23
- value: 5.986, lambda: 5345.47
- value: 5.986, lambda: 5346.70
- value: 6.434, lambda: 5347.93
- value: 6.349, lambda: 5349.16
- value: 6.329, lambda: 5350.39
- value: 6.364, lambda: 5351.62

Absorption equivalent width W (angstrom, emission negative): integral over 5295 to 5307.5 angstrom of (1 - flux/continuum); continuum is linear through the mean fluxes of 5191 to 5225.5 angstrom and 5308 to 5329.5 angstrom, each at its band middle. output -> 0.32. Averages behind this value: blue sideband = 6.45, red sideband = 6.45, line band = 6.28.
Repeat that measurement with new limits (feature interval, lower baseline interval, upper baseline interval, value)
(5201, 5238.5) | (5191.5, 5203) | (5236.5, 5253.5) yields 0.1 angstrom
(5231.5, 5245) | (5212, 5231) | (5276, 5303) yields -0.2 angstrom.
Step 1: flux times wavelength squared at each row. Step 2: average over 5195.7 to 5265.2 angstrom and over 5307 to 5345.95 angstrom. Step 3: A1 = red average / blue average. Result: 1.02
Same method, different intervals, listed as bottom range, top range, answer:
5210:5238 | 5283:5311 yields 1.02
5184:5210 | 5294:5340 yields 1.06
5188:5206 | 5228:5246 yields 1.04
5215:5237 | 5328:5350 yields 1.01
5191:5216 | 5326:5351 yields 1.03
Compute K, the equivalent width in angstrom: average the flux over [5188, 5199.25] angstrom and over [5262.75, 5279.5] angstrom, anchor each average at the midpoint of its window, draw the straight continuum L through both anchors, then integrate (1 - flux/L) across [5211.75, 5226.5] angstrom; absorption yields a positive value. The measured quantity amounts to -0.4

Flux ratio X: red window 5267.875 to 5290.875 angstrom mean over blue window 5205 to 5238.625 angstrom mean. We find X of 0.98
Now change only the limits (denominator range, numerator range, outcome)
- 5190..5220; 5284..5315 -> 1.01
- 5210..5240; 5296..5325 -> 0.99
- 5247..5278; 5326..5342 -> 0.97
